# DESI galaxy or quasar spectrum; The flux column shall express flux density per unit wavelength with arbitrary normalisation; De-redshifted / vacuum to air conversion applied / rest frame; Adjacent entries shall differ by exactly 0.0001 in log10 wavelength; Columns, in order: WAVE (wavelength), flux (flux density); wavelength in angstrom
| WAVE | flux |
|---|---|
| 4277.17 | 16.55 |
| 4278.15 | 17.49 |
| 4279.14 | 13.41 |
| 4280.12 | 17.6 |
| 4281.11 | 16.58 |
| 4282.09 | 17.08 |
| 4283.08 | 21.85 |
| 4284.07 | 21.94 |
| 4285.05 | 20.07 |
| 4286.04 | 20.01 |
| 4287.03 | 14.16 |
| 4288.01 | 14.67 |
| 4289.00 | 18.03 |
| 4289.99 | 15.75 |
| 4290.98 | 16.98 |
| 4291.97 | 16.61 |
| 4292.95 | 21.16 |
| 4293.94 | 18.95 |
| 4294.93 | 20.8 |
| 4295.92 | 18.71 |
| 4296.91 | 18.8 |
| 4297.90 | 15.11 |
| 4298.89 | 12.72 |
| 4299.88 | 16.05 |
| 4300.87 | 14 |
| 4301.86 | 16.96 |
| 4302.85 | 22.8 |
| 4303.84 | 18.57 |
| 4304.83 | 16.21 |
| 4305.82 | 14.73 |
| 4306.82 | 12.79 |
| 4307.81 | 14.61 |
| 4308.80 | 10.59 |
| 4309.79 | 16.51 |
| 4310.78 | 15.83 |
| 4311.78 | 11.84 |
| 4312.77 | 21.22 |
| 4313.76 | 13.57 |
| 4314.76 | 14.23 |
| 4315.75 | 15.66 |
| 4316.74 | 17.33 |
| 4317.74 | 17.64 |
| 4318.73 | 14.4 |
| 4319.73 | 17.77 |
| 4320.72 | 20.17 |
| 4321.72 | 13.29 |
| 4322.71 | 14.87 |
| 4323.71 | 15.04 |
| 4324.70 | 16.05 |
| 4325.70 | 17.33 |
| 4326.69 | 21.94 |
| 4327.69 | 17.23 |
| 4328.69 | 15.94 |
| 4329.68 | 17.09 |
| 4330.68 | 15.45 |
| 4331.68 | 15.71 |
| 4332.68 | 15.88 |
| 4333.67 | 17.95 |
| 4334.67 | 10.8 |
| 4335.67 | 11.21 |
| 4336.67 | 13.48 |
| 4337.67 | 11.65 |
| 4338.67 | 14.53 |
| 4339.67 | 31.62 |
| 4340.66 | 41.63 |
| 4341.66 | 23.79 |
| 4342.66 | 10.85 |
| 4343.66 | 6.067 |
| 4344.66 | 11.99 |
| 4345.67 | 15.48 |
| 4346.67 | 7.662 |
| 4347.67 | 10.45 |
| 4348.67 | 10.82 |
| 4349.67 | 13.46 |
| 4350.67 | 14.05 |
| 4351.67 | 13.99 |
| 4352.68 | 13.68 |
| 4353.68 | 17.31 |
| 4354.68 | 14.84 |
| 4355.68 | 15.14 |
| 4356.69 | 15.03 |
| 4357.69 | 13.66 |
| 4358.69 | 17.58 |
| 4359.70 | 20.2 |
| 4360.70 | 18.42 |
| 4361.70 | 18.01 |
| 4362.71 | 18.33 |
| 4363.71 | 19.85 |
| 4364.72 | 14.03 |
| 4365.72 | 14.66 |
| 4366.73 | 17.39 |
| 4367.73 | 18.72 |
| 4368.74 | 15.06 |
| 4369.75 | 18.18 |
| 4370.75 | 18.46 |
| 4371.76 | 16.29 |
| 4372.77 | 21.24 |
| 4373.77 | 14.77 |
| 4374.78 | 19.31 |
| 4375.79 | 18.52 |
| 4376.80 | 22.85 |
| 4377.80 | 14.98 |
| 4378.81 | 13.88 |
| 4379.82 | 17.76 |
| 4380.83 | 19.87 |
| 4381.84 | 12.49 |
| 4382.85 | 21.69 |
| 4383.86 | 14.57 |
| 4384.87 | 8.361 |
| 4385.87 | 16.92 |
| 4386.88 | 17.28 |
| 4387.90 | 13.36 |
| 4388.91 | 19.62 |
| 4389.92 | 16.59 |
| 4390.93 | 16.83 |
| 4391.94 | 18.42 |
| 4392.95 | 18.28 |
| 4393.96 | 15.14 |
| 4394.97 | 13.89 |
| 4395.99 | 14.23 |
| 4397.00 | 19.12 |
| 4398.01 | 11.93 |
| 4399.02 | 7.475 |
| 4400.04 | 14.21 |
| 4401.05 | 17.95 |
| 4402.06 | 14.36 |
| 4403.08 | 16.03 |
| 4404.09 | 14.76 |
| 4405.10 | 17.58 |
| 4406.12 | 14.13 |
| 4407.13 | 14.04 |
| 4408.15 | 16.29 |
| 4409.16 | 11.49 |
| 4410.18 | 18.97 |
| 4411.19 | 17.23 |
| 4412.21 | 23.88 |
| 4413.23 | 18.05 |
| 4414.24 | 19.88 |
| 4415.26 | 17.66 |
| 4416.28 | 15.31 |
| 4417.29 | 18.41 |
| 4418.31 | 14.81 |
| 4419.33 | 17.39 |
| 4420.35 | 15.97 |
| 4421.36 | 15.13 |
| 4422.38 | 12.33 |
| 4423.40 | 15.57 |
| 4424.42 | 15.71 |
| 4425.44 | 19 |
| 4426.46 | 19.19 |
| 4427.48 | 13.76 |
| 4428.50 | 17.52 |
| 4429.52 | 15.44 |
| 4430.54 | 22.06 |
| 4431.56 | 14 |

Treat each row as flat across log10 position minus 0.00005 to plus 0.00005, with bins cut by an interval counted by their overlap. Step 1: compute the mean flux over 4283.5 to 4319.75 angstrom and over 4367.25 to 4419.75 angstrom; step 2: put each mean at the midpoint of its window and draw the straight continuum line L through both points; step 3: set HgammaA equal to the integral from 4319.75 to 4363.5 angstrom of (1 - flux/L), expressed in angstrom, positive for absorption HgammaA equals 1.4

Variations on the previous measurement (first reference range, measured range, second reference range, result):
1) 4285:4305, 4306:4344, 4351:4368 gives 1.2 angstrom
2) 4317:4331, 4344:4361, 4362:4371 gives 2.8 angstrom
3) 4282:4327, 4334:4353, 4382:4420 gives 1.6 angstrom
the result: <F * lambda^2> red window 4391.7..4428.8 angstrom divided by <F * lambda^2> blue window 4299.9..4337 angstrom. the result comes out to 1.06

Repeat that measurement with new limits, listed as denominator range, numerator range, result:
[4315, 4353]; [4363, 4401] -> 1.06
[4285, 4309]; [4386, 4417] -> 1.01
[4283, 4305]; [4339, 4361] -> 0.93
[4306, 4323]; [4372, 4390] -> 1.13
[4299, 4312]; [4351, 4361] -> 1.05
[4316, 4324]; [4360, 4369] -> 1.08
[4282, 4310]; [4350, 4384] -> 1.02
